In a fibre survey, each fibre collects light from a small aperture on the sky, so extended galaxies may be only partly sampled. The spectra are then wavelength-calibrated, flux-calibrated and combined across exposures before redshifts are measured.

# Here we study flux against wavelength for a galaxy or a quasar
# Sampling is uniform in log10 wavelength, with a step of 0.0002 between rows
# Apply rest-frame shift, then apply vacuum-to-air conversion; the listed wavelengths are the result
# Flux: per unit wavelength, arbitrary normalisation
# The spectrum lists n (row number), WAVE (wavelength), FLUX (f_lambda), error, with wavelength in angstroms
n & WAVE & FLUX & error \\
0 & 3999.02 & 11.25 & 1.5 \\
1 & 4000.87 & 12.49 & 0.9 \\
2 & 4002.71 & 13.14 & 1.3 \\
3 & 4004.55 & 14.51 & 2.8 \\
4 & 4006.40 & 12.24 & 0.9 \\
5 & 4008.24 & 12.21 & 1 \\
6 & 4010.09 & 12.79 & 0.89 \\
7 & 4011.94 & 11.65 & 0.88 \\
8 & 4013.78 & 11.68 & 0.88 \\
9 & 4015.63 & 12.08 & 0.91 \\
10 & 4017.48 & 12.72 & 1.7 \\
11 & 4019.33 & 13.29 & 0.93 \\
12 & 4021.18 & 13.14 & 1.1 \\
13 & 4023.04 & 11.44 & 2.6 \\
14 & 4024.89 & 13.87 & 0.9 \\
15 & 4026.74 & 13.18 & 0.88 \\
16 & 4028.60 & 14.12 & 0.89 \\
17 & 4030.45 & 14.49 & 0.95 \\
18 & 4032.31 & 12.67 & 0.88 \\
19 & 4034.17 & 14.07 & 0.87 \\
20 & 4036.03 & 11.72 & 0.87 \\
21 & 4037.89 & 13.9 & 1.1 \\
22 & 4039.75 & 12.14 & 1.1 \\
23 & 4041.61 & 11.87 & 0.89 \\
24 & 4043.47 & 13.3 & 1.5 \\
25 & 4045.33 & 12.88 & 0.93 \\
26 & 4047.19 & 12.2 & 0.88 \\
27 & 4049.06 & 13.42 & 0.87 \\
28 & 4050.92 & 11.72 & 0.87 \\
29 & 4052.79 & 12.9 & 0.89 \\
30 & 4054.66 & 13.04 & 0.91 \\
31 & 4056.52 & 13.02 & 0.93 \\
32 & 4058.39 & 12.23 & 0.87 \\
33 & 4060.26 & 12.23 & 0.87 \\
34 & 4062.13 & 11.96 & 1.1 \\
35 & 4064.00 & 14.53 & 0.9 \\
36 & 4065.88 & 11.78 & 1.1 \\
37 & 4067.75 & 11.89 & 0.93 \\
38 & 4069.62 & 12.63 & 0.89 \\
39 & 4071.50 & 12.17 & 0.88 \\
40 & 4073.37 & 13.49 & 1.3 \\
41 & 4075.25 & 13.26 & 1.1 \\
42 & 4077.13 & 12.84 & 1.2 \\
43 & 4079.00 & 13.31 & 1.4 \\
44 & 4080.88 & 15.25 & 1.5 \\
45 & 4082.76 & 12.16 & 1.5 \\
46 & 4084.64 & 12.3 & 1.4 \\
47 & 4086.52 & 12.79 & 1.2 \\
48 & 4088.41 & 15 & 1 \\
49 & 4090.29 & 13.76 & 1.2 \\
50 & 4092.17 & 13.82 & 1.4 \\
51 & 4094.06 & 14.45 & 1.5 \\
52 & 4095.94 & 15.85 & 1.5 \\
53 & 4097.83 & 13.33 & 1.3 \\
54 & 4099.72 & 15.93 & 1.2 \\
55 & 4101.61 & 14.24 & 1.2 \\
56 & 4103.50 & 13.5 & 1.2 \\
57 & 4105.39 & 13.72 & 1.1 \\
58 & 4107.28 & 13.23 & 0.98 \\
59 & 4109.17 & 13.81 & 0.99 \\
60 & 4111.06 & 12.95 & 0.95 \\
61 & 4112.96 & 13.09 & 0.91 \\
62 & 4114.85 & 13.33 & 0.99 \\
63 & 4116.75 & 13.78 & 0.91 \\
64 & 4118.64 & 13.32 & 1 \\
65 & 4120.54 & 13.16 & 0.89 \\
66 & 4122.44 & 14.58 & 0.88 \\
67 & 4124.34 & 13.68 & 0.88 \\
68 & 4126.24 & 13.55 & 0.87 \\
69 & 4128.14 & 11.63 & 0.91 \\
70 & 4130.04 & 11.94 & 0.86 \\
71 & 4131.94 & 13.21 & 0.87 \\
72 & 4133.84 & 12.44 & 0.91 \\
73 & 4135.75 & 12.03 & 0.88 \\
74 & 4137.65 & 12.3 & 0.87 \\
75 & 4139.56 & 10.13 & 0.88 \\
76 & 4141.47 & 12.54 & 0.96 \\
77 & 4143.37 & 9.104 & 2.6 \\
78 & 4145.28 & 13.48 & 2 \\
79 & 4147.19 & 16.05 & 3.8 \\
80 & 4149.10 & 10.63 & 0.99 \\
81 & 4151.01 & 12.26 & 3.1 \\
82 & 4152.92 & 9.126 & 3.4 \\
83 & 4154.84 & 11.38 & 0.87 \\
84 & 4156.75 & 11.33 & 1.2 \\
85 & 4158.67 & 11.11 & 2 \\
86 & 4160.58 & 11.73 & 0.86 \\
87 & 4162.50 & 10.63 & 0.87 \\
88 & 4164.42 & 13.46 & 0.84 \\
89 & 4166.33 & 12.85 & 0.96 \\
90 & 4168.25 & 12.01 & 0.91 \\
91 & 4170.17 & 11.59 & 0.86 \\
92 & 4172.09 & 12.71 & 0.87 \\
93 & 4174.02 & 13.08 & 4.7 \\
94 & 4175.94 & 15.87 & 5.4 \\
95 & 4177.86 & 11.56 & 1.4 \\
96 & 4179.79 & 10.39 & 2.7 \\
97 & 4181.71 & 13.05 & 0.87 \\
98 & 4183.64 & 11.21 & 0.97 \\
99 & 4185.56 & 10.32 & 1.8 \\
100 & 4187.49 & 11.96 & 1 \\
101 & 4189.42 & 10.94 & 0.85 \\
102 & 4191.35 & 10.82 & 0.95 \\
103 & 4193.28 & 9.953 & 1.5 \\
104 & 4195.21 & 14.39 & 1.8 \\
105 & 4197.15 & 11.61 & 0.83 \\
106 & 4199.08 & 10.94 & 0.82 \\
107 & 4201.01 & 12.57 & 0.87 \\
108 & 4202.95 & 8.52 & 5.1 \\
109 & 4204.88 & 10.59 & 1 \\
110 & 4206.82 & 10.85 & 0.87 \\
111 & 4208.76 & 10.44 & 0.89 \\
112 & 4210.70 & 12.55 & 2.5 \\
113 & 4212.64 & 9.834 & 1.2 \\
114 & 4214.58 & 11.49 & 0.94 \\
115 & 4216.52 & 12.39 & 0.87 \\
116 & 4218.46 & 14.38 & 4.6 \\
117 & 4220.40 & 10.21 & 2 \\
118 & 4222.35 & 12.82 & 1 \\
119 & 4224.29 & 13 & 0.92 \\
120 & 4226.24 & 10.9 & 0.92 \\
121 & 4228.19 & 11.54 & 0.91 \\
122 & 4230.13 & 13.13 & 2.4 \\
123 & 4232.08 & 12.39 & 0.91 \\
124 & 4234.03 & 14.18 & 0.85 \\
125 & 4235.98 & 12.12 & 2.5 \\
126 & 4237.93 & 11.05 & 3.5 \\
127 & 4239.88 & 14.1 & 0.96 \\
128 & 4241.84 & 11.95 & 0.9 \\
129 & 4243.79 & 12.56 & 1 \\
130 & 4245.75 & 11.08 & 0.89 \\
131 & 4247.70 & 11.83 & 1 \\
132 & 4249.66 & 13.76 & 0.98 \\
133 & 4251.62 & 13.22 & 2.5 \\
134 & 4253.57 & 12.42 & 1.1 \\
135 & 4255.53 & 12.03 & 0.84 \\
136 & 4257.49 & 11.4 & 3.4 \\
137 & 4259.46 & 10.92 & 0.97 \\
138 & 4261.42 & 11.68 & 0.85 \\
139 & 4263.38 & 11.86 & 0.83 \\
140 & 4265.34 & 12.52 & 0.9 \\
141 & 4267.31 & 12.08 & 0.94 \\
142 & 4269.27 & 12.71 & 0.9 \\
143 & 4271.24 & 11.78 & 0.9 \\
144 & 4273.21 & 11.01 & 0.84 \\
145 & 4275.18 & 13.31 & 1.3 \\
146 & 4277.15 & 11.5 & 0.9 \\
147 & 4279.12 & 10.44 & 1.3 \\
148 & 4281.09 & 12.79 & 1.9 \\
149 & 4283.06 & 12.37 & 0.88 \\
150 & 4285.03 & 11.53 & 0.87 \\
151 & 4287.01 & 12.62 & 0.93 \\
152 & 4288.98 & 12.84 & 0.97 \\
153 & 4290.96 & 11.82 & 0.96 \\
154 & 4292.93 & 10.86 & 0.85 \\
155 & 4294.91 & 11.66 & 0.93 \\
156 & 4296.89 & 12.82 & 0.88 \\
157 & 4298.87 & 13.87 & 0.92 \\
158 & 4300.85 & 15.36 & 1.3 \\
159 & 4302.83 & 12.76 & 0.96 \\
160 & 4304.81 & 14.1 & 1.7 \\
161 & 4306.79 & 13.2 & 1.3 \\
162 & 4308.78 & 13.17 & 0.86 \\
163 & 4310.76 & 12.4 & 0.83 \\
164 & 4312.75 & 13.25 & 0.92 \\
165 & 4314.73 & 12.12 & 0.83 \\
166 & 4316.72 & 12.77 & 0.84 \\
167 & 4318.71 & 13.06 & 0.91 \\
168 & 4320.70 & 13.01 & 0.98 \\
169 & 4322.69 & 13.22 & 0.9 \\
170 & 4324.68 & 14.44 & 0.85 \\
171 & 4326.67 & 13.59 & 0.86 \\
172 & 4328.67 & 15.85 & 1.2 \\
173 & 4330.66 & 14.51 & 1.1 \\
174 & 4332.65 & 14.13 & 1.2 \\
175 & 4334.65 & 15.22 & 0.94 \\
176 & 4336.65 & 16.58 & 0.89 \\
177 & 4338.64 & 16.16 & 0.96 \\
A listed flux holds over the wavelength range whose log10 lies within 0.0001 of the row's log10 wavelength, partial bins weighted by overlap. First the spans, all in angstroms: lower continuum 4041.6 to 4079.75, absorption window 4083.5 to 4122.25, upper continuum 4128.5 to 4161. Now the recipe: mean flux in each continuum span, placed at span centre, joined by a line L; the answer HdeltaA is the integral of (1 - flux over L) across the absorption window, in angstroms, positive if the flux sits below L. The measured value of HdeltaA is -4.8 angstroms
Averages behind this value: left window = 12.7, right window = 11.8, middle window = 13.8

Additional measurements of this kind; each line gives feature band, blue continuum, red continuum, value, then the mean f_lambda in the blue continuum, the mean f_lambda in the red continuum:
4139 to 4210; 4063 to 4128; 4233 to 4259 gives 7.0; 13.5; 12.4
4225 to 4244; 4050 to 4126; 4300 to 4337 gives 1.7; 13.4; 13.8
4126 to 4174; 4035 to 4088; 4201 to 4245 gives 1.2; 12.8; 11.9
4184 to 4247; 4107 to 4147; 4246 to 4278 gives 3.1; 12.8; 12.1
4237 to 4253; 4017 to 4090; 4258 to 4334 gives 0.4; 13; 12.7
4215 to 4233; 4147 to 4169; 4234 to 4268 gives -0.3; 11.7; 12.2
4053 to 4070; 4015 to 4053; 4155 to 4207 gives 0.1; 12.9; 11.7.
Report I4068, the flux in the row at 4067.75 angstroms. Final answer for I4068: 11.89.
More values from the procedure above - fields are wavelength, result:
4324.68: 14.44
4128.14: 11.63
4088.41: 15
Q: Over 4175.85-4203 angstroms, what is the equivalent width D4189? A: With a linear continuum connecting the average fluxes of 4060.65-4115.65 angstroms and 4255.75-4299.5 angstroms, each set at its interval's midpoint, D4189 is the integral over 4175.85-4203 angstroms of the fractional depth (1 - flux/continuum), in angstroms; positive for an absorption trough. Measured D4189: 2.4 angstroms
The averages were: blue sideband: 13.5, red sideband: 12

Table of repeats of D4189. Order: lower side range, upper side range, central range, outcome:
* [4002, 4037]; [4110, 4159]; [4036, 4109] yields -3.1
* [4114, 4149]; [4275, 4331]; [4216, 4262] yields 2.0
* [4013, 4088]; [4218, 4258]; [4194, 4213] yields 1.8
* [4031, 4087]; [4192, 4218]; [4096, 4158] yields -3.6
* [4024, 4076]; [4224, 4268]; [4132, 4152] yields 0.7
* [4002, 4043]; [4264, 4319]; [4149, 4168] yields 1.8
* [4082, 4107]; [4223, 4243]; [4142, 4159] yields 2.1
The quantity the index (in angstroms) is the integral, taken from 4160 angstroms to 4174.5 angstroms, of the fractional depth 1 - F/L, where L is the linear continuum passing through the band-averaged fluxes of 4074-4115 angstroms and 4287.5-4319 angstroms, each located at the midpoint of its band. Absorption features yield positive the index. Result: 1.3 angstroms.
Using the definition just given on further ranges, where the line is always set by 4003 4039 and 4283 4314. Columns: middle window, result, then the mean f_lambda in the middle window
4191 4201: 0.91 angstroms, 11.7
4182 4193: 1.50 angstroms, 11.1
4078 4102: -2.06 angstroms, 14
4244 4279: 2.13 angstroms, 12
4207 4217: 1.24 angstroms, 11.2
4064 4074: 0.27 angstroms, 12.6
